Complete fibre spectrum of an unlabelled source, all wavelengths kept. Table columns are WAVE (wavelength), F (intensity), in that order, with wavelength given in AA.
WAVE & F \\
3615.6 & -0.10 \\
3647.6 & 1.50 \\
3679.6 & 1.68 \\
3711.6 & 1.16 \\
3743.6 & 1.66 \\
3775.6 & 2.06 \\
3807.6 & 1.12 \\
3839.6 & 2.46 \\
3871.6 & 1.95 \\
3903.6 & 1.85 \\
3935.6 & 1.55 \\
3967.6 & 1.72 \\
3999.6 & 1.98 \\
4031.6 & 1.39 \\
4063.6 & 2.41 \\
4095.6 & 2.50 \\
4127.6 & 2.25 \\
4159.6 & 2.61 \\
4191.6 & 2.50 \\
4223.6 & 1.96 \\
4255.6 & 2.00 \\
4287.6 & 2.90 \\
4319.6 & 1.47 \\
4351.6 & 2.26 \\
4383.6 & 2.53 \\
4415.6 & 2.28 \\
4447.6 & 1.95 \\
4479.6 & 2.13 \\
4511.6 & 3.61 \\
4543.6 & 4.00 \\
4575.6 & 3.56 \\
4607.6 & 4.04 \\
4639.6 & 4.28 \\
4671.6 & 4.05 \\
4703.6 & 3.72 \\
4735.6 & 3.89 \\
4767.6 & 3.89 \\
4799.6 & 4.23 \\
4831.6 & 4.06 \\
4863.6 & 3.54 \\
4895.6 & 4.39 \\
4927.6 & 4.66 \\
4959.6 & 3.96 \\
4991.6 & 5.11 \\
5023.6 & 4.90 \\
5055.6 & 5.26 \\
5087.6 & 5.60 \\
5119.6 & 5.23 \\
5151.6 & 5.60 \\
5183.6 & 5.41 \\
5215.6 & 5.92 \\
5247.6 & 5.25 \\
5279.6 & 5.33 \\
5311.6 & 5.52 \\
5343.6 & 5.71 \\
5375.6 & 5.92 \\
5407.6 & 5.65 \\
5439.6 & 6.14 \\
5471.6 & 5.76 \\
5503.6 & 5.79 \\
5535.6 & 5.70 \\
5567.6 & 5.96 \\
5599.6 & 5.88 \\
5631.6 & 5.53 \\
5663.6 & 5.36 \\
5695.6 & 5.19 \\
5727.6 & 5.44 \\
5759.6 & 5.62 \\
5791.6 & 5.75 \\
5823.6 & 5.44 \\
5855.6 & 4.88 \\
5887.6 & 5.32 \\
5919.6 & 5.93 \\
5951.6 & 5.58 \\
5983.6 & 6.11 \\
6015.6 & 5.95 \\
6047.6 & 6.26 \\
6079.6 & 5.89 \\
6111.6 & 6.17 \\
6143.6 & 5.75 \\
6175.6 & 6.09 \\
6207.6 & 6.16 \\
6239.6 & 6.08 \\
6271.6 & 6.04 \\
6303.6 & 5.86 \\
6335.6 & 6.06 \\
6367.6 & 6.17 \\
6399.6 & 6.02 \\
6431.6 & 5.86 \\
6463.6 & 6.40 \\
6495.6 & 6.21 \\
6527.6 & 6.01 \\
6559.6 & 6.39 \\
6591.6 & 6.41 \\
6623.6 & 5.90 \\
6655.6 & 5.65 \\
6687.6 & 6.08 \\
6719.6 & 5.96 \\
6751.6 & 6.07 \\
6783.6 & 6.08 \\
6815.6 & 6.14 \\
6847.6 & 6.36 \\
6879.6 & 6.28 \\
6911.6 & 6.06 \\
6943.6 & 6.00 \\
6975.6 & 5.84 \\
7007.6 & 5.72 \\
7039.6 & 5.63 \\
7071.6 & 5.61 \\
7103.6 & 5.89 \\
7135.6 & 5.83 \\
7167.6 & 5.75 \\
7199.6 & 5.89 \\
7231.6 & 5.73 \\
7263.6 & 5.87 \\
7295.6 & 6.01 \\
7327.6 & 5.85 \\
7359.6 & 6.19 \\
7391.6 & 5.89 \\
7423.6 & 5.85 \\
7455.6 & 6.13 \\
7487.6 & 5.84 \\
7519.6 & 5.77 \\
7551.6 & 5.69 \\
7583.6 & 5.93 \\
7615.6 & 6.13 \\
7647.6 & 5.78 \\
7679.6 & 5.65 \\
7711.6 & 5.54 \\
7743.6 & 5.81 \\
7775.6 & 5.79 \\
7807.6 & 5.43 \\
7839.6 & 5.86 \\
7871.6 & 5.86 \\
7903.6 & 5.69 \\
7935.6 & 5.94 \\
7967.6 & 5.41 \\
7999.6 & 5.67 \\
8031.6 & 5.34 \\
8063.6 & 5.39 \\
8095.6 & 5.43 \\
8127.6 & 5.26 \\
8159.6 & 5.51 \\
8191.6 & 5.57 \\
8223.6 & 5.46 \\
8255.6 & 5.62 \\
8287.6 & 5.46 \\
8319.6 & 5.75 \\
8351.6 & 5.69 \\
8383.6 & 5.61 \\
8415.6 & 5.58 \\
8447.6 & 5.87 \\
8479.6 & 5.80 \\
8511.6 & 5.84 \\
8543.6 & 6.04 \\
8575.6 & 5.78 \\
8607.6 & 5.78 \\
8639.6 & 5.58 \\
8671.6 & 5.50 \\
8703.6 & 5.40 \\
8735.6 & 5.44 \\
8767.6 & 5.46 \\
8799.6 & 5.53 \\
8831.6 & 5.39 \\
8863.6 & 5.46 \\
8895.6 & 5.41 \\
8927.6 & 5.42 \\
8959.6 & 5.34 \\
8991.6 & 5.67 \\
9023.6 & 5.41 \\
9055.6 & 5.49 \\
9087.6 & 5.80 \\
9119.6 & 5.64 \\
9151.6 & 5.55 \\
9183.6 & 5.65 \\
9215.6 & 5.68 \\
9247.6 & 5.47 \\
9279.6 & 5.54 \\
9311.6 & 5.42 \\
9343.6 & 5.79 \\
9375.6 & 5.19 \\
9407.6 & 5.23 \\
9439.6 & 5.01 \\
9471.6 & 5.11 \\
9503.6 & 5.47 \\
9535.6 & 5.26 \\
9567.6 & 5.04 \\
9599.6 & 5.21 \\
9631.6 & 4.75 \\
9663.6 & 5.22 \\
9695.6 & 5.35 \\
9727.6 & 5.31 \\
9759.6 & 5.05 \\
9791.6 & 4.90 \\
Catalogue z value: 0.128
